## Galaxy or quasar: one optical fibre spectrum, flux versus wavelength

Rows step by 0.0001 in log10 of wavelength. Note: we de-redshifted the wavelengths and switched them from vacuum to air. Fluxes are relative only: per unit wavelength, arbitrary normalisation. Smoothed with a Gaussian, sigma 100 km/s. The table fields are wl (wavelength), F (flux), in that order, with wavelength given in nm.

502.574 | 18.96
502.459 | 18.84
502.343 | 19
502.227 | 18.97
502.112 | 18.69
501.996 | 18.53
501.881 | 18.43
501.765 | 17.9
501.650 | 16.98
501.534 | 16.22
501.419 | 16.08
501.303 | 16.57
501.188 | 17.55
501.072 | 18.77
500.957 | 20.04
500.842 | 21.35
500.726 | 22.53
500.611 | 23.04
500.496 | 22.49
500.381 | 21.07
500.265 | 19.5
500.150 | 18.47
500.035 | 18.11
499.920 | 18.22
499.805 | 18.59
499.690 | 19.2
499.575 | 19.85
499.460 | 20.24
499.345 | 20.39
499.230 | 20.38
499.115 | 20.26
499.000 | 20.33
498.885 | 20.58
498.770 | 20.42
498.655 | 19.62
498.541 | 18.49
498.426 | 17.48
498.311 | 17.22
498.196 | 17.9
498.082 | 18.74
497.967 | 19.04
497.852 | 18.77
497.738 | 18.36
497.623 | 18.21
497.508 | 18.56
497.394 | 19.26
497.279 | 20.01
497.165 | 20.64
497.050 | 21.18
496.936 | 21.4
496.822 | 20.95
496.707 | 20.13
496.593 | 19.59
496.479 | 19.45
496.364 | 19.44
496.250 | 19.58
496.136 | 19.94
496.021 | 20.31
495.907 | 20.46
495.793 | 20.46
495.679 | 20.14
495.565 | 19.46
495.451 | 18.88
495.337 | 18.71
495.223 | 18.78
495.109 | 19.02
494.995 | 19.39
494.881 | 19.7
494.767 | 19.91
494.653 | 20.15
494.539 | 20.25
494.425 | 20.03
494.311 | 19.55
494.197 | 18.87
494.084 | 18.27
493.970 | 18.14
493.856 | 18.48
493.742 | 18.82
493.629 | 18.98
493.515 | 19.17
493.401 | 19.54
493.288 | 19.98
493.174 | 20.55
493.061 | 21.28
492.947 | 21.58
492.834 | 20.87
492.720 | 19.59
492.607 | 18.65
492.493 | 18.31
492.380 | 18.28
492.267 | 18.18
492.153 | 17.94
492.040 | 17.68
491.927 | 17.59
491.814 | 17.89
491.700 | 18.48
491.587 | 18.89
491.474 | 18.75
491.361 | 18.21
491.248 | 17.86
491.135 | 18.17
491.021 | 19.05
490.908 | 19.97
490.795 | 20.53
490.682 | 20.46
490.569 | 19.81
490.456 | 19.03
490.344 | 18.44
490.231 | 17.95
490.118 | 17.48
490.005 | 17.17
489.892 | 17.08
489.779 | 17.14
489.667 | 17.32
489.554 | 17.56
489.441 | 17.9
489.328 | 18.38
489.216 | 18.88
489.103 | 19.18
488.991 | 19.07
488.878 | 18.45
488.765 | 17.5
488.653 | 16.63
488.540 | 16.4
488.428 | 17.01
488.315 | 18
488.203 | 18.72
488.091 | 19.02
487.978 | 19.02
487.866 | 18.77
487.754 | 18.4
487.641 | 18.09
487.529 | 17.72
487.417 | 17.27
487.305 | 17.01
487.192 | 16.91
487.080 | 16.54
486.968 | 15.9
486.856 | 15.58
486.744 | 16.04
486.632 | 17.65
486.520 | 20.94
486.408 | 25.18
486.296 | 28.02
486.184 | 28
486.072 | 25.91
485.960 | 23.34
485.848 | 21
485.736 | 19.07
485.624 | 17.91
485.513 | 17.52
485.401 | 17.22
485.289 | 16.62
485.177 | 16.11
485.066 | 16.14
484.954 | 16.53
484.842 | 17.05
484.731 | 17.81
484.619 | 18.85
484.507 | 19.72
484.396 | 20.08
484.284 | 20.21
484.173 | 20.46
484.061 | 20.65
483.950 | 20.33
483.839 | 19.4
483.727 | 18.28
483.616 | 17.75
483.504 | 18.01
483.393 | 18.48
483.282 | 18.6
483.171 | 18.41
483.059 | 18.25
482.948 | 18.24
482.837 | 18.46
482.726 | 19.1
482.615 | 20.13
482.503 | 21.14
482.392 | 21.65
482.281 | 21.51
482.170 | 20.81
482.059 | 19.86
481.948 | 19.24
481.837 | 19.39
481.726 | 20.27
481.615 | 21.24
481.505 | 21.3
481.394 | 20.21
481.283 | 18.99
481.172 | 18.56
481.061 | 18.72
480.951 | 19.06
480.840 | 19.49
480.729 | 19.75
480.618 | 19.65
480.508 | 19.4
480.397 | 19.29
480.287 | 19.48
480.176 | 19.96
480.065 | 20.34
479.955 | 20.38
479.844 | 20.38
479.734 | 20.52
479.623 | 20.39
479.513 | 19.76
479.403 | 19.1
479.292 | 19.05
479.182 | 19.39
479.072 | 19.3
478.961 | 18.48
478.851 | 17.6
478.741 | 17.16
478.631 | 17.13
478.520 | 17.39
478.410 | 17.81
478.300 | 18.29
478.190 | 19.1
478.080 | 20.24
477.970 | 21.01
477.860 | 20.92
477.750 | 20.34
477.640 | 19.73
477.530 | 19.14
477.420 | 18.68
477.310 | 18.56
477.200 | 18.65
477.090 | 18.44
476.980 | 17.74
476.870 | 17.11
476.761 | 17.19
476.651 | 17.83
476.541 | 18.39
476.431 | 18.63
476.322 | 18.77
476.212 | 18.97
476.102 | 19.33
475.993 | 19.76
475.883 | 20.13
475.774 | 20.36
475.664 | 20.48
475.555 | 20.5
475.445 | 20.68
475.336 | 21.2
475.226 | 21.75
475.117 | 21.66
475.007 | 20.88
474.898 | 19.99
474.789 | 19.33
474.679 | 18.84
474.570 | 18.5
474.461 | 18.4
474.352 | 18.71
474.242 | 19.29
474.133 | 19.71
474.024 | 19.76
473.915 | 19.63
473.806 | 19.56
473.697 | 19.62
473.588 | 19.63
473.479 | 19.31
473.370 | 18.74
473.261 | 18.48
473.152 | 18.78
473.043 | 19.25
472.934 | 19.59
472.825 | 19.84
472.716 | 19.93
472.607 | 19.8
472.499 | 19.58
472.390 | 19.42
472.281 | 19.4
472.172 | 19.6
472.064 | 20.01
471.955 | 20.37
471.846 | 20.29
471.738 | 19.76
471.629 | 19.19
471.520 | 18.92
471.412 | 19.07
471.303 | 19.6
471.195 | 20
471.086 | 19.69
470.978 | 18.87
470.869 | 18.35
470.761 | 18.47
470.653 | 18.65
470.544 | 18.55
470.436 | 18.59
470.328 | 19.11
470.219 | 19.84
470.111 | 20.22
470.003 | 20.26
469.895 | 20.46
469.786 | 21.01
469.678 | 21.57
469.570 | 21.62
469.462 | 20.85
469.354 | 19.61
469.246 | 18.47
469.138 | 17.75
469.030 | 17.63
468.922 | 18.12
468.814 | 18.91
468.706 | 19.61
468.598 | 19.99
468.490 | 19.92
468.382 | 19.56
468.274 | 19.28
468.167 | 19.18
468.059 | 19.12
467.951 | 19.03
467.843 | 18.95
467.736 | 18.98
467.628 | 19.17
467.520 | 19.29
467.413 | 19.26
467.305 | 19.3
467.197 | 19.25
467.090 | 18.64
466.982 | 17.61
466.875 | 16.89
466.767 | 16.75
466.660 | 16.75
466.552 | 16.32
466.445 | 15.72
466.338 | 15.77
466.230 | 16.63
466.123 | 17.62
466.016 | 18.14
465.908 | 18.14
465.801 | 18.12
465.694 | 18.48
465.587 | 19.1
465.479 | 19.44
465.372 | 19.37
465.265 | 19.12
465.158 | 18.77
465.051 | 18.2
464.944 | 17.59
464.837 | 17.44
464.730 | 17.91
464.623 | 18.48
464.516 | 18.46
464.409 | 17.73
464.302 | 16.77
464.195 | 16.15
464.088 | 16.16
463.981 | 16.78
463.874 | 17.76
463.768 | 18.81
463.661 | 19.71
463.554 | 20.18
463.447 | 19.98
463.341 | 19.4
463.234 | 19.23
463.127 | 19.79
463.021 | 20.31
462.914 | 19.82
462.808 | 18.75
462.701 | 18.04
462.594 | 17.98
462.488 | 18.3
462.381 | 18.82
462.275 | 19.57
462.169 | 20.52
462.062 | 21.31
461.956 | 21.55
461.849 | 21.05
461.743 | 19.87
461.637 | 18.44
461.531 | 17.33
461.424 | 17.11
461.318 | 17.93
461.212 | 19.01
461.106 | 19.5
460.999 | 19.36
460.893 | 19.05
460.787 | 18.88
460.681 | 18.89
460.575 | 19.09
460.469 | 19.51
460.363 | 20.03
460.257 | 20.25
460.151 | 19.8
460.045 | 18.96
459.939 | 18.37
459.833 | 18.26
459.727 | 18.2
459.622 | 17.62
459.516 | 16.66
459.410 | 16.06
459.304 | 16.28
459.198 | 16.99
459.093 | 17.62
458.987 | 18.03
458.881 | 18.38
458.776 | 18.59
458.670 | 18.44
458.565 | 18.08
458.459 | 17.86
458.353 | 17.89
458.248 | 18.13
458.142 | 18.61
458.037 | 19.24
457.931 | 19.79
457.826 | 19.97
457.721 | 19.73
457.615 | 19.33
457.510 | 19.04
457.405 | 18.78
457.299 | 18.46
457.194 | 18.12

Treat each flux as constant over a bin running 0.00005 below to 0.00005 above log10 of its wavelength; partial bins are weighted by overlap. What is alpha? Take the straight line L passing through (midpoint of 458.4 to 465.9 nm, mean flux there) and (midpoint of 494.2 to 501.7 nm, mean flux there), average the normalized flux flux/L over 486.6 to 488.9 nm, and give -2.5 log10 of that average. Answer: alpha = 0.11 mag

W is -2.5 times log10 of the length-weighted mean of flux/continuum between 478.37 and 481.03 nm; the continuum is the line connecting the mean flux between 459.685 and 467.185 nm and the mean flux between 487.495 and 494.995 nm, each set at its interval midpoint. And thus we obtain -0.03 mag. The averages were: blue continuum 18.5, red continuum 18.7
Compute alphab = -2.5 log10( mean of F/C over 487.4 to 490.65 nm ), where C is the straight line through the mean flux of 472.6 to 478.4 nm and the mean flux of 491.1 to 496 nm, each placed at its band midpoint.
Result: 0.07 mag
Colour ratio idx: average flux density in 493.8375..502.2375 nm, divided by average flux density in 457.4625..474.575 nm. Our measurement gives 1.03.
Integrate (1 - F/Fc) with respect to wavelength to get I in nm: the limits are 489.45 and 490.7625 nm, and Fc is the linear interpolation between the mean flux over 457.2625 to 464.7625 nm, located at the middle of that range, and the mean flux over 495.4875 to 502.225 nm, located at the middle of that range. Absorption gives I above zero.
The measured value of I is 0.07 nm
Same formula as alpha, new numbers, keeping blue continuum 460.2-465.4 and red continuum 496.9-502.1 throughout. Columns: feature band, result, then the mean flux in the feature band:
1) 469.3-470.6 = -0.067 mag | 20.1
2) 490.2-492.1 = 0.023 mag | 18.8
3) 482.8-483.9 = 0.039 mag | 18.4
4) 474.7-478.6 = -0.021 mag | 19.4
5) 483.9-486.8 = -0.047 mag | 19.9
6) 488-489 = 0.076 mag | 17.8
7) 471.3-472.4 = -0.036 mag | 19.6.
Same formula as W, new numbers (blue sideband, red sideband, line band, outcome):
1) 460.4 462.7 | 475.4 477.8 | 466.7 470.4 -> -0.01 mag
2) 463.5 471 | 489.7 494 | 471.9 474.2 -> -0.05 mag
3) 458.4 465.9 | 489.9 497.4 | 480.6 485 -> -0.02 mag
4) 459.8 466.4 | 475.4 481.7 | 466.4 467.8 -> 0.05 mag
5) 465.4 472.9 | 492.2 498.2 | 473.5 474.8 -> -0.01 mag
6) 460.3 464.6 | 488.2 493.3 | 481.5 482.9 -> -0.09 mag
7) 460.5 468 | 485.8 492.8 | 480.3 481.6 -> -0.05 mag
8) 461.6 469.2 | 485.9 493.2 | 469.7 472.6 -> -0.05 mag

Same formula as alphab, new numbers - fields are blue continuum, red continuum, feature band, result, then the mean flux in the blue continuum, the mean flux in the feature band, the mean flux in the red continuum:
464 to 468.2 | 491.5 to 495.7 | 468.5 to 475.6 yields -0.07 mag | 18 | 19.6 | 19.2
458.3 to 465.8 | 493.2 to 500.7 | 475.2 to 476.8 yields -0.03 mag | 18.6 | 19.6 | 19.6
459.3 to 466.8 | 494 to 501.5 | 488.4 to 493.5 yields 0.04 mag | 18.5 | 18.6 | 19.5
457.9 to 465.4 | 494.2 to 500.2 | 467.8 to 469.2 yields -0.01 mag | 18.6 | 19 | 19.5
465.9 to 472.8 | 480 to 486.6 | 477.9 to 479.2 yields 0.05 mag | 19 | 18.6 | 19.8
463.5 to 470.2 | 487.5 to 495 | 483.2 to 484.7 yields -0.03 mag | 18.6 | 19.3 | 18.7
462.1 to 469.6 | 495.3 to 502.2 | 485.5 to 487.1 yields -0.09 mag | 18.6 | 20.8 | 19.4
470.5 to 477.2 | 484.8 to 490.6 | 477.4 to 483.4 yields -0.03 mag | 19.4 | 19.5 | 18.6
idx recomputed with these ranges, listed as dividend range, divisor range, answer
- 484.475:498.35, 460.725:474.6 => 1.00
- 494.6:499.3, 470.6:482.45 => 1.00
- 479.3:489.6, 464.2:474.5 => 1.01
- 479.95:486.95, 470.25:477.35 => 1.01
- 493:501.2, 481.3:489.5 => 1.03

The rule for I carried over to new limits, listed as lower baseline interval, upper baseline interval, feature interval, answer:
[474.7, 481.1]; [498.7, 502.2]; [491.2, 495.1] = 0.05 nm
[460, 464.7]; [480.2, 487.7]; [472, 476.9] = -0.08 nm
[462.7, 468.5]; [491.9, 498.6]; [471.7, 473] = -0.08 nm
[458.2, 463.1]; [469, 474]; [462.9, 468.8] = 0.21 nm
